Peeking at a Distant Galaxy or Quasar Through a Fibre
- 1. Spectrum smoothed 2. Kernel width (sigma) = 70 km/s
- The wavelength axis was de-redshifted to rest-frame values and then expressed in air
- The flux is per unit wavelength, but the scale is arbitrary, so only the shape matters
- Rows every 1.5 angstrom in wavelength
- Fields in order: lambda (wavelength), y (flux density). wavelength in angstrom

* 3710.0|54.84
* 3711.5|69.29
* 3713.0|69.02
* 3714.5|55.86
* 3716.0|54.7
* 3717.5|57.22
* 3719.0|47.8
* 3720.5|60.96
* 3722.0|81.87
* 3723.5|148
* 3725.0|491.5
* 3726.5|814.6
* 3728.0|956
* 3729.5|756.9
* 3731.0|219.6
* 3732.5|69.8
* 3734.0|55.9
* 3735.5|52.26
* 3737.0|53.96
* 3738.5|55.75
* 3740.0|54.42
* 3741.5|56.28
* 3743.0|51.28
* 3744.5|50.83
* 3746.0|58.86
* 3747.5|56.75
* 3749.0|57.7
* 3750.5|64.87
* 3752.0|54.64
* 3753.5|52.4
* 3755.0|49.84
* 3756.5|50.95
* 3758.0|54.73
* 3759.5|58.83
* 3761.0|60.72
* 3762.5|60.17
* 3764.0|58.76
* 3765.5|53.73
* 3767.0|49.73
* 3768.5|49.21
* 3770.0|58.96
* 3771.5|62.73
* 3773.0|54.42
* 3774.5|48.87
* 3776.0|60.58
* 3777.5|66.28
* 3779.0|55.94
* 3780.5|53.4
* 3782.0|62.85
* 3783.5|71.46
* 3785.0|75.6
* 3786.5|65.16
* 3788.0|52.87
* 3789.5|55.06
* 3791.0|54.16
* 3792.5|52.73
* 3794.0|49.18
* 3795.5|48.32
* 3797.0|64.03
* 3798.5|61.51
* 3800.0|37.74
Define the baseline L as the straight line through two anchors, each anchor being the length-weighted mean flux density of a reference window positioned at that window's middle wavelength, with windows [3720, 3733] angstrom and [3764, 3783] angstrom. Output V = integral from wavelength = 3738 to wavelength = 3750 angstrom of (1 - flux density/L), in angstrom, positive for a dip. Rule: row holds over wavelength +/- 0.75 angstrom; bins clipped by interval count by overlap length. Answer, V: 9.60 angstrom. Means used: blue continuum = 413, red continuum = 56.7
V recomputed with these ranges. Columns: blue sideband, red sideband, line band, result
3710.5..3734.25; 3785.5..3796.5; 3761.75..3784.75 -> 9.8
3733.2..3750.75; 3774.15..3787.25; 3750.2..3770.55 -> 1.2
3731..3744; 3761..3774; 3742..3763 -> 1.7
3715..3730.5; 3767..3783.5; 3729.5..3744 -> 8.9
